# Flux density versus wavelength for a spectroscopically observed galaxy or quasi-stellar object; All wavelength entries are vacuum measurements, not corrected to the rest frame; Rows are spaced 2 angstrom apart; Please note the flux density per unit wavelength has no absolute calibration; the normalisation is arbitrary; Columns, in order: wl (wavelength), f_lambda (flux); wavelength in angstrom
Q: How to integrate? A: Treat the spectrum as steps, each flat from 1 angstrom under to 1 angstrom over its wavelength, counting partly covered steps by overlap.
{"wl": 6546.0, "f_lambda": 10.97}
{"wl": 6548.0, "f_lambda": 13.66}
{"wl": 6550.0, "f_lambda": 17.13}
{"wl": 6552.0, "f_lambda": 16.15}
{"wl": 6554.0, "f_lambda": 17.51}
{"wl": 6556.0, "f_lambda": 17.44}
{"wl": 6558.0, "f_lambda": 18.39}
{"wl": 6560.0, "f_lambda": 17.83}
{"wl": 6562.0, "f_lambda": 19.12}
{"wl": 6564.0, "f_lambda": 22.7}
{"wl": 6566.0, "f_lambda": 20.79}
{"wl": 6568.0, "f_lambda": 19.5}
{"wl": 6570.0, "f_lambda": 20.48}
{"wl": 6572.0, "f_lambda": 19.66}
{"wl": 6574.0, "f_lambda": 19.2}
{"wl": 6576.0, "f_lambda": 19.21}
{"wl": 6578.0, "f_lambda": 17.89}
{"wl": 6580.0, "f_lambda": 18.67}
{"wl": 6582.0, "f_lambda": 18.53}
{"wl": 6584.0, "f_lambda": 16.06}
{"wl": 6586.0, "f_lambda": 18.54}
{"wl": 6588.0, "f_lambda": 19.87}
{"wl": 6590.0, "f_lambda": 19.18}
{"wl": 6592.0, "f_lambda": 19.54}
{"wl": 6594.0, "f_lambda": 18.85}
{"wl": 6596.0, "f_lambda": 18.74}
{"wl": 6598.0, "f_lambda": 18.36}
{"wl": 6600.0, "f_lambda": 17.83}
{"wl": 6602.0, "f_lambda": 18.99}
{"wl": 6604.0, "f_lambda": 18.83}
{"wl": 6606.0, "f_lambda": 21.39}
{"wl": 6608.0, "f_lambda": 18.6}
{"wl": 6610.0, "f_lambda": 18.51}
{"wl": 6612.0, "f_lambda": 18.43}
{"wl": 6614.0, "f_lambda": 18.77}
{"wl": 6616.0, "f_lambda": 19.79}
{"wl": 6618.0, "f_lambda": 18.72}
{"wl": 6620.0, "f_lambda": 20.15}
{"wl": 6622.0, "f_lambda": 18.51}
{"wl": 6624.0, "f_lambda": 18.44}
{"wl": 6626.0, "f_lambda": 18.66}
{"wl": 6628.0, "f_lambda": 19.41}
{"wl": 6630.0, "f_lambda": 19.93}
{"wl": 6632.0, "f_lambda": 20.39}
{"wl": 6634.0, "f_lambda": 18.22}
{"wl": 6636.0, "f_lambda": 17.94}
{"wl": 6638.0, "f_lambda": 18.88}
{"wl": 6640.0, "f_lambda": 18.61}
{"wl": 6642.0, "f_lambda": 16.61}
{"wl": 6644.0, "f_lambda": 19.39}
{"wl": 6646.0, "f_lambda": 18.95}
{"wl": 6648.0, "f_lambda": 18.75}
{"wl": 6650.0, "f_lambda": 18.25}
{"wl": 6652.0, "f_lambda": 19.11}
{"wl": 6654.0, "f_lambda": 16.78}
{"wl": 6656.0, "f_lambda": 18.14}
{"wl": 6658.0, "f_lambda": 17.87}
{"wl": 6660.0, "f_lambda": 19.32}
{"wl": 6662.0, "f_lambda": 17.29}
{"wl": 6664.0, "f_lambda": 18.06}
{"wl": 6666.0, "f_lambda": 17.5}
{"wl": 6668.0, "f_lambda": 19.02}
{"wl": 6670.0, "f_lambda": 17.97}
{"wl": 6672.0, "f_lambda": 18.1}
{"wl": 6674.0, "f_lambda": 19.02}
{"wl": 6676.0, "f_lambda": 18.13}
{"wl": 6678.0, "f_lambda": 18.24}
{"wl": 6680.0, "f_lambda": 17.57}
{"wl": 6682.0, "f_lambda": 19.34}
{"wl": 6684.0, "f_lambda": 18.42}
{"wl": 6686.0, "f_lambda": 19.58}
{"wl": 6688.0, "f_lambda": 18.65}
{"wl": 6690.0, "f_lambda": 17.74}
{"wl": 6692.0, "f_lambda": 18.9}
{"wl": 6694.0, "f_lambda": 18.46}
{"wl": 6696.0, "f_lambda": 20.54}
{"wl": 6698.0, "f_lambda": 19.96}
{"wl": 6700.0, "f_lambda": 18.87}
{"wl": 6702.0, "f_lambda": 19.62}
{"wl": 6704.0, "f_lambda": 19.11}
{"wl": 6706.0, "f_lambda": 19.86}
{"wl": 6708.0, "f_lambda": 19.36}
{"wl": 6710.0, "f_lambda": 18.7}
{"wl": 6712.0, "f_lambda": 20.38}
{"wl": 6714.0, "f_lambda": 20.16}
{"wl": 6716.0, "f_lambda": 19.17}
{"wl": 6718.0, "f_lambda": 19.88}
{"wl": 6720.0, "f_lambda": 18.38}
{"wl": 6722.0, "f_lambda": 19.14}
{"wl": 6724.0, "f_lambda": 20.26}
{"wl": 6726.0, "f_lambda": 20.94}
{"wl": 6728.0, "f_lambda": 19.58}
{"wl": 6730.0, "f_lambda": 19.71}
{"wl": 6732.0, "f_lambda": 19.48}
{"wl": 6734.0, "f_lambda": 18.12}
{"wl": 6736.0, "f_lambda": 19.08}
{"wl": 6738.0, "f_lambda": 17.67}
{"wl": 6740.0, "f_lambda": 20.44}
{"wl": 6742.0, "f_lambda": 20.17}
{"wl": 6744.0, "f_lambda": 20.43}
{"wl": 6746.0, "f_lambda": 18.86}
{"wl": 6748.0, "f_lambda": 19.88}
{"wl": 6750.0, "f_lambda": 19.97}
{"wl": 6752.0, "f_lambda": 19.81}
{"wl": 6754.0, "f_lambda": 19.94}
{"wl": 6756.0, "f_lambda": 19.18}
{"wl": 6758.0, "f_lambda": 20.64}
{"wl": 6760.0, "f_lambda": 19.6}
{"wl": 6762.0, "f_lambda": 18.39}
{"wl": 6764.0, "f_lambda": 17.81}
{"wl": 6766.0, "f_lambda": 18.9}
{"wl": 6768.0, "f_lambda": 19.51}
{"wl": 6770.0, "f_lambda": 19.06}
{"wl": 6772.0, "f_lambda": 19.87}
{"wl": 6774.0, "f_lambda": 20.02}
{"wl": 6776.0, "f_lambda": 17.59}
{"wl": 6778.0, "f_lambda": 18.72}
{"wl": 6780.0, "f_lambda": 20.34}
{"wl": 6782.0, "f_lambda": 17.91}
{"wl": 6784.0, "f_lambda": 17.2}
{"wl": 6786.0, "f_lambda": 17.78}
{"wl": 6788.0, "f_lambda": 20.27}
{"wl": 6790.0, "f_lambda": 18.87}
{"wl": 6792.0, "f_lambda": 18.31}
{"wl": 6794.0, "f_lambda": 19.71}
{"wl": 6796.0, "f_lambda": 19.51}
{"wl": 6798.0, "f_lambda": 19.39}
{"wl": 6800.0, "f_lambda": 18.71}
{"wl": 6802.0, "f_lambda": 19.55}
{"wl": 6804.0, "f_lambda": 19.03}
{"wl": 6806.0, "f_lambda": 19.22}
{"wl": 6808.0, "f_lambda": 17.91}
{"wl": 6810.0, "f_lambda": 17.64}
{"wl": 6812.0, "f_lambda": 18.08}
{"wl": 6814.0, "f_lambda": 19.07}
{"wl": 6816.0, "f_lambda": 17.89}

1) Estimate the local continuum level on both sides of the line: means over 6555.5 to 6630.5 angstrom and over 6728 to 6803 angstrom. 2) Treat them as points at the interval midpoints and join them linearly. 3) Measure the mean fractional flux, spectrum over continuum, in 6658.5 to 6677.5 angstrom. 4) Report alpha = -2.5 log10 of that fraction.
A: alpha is 0.05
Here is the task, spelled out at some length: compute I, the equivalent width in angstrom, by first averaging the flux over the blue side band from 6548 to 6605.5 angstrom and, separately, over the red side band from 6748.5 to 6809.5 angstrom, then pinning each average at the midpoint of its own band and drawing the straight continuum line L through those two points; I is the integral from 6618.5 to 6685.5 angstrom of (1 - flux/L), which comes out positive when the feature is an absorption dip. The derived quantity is 1.1 angstrom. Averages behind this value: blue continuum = 18.7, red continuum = 19.1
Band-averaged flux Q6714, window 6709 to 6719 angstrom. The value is 19.7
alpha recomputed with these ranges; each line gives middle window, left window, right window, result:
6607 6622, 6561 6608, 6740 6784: 0.01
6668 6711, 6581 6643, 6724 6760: 0.03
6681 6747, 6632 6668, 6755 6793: -0.04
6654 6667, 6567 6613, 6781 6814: 0.05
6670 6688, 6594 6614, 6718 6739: 0.03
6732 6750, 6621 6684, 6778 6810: -0.04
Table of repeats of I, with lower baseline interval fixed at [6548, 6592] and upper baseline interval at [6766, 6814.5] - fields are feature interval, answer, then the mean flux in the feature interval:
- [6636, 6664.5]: 0.7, 18.3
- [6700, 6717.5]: -0.7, 19.5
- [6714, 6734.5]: -0.8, 19.5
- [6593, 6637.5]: -0.6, 19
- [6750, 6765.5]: -0.4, 19.4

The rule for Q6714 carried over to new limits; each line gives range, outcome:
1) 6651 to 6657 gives 18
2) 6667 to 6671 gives 18.5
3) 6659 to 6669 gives 18.2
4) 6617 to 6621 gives 19.4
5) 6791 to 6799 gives 19.2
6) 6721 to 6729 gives 20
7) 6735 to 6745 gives 19.6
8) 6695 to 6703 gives 19.7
